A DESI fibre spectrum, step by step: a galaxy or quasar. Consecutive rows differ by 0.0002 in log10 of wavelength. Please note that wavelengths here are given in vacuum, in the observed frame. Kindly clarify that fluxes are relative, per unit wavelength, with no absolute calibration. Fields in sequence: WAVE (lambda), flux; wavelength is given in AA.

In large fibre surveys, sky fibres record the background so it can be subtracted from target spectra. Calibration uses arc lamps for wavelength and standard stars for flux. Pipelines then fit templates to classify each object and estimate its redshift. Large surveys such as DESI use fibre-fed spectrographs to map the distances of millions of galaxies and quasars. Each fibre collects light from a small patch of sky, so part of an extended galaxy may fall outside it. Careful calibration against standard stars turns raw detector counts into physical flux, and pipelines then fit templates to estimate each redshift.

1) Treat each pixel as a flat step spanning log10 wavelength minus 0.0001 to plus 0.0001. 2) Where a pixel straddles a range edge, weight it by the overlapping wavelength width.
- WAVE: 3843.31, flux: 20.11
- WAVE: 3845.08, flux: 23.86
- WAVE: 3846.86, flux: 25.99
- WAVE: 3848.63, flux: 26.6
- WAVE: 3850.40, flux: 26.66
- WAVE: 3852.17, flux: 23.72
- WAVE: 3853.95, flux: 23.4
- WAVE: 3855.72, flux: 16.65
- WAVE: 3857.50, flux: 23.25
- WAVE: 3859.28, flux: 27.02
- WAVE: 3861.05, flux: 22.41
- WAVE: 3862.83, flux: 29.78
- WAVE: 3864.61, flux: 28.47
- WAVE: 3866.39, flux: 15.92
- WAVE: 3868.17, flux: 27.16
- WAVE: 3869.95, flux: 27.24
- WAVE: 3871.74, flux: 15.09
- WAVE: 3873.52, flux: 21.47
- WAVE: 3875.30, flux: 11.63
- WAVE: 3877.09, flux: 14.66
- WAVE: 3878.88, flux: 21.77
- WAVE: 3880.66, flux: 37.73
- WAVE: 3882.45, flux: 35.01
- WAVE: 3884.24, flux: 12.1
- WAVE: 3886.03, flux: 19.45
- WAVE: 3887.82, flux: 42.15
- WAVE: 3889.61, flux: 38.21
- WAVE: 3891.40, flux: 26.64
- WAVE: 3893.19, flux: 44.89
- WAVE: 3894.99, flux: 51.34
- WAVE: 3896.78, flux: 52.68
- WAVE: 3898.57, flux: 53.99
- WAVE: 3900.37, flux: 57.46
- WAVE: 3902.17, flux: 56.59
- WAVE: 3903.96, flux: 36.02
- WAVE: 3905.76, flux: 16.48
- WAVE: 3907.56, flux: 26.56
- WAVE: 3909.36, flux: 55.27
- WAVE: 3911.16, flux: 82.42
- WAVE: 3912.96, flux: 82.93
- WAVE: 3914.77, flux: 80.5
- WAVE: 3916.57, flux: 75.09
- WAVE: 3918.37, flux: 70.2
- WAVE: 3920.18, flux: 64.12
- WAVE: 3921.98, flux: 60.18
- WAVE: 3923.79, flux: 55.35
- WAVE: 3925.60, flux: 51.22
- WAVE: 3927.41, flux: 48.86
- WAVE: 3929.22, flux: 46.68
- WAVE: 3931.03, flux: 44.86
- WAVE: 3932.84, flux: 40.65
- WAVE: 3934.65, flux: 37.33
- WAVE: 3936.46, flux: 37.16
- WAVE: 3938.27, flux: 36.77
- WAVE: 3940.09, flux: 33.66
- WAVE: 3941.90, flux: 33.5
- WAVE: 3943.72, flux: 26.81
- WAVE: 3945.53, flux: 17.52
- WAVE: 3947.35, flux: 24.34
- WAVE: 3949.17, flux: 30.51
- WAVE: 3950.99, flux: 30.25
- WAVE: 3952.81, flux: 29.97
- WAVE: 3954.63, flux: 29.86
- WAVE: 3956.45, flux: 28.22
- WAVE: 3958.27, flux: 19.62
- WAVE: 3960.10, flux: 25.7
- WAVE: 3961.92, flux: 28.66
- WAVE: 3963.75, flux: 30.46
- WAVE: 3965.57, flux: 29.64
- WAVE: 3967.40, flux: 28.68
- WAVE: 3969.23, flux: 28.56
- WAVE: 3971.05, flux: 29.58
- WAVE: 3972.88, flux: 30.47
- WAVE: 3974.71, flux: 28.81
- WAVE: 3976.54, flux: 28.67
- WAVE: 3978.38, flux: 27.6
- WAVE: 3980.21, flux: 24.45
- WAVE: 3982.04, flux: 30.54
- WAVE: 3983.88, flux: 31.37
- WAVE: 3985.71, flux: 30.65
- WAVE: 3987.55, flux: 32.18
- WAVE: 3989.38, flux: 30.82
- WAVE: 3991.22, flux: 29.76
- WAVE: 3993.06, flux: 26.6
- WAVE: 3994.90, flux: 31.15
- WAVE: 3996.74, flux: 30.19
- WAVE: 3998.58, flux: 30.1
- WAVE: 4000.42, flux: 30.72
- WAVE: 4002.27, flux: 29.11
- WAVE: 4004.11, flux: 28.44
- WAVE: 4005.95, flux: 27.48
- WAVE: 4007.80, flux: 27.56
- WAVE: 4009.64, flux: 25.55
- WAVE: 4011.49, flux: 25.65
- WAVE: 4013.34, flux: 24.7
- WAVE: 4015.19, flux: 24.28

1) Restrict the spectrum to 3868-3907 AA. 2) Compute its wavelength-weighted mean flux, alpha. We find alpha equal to 32.8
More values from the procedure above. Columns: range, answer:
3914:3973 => 38.9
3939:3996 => 28.7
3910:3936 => 59.6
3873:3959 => 40.8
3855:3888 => 23.3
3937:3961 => 28.3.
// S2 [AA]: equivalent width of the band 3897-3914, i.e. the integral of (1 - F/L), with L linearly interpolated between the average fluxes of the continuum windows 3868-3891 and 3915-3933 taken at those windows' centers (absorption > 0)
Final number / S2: -3.2 AA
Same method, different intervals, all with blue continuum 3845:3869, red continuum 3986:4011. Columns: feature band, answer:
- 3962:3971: -0.39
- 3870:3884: 1.55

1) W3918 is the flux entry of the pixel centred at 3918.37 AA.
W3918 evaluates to 70.2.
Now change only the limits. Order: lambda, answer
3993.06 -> 26.6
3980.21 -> 24.45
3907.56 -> 26.56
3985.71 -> 30.65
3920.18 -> 64.12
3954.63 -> 29.86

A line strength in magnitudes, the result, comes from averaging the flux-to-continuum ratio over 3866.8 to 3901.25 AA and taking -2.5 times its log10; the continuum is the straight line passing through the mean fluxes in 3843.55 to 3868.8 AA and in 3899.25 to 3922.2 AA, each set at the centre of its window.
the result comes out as 0.32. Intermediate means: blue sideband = 24.2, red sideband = 58.7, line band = 31.9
